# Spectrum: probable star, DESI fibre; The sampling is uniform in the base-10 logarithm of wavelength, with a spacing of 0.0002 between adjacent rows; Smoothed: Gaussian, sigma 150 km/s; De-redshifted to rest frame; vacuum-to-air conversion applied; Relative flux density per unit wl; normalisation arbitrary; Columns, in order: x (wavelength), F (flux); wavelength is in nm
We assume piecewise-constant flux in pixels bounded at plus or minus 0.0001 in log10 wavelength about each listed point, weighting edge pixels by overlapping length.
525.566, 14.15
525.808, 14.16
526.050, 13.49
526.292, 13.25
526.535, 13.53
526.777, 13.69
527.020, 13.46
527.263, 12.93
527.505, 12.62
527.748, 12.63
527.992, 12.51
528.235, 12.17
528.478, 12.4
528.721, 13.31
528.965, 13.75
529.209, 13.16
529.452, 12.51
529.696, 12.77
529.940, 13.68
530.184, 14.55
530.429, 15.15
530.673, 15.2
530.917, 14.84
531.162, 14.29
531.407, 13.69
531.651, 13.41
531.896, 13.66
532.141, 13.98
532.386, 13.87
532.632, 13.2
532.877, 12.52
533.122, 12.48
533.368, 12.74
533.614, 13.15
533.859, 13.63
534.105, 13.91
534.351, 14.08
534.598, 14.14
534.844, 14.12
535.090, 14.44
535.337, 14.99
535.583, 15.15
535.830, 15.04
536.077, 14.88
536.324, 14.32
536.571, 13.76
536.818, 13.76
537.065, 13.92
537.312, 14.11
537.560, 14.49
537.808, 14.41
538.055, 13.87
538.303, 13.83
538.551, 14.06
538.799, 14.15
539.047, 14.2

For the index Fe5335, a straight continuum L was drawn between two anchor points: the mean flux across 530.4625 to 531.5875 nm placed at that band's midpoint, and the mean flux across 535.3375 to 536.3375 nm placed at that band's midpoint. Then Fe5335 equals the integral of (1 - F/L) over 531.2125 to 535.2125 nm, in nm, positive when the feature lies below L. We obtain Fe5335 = 0.30 nm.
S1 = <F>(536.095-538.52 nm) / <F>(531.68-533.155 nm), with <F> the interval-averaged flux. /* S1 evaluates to 1.1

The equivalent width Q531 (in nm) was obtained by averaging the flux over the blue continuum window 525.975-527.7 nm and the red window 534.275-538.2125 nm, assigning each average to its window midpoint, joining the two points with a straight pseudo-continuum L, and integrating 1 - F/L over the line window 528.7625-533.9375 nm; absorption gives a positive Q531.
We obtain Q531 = 0.05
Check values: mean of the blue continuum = 13.3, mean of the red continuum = 14.3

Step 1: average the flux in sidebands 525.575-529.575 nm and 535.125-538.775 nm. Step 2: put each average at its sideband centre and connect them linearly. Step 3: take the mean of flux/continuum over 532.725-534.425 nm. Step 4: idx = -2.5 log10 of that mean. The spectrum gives 0.06 mag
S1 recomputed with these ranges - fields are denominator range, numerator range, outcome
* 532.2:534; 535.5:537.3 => 1.09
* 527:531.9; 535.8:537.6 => 1.06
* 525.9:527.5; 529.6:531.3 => 1.08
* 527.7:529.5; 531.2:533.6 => 1.04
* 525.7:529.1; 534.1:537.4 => 1.09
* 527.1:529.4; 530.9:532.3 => 1.08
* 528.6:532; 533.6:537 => 1.03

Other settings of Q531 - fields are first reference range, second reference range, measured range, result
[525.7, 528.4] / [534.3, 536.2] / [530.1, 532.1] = -0.07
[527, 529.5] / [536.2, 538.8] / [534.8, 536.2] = -0.10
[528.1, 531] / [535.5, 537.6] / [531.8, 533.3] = 0.07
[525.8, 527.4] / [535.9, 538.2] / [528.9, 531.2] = -0.05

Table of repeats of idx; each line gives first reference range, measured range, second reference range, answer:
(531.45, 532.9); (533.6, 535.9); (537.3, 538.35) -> -0.04 mag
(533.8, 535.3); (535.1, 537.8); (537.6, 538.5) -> -0.03 mag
